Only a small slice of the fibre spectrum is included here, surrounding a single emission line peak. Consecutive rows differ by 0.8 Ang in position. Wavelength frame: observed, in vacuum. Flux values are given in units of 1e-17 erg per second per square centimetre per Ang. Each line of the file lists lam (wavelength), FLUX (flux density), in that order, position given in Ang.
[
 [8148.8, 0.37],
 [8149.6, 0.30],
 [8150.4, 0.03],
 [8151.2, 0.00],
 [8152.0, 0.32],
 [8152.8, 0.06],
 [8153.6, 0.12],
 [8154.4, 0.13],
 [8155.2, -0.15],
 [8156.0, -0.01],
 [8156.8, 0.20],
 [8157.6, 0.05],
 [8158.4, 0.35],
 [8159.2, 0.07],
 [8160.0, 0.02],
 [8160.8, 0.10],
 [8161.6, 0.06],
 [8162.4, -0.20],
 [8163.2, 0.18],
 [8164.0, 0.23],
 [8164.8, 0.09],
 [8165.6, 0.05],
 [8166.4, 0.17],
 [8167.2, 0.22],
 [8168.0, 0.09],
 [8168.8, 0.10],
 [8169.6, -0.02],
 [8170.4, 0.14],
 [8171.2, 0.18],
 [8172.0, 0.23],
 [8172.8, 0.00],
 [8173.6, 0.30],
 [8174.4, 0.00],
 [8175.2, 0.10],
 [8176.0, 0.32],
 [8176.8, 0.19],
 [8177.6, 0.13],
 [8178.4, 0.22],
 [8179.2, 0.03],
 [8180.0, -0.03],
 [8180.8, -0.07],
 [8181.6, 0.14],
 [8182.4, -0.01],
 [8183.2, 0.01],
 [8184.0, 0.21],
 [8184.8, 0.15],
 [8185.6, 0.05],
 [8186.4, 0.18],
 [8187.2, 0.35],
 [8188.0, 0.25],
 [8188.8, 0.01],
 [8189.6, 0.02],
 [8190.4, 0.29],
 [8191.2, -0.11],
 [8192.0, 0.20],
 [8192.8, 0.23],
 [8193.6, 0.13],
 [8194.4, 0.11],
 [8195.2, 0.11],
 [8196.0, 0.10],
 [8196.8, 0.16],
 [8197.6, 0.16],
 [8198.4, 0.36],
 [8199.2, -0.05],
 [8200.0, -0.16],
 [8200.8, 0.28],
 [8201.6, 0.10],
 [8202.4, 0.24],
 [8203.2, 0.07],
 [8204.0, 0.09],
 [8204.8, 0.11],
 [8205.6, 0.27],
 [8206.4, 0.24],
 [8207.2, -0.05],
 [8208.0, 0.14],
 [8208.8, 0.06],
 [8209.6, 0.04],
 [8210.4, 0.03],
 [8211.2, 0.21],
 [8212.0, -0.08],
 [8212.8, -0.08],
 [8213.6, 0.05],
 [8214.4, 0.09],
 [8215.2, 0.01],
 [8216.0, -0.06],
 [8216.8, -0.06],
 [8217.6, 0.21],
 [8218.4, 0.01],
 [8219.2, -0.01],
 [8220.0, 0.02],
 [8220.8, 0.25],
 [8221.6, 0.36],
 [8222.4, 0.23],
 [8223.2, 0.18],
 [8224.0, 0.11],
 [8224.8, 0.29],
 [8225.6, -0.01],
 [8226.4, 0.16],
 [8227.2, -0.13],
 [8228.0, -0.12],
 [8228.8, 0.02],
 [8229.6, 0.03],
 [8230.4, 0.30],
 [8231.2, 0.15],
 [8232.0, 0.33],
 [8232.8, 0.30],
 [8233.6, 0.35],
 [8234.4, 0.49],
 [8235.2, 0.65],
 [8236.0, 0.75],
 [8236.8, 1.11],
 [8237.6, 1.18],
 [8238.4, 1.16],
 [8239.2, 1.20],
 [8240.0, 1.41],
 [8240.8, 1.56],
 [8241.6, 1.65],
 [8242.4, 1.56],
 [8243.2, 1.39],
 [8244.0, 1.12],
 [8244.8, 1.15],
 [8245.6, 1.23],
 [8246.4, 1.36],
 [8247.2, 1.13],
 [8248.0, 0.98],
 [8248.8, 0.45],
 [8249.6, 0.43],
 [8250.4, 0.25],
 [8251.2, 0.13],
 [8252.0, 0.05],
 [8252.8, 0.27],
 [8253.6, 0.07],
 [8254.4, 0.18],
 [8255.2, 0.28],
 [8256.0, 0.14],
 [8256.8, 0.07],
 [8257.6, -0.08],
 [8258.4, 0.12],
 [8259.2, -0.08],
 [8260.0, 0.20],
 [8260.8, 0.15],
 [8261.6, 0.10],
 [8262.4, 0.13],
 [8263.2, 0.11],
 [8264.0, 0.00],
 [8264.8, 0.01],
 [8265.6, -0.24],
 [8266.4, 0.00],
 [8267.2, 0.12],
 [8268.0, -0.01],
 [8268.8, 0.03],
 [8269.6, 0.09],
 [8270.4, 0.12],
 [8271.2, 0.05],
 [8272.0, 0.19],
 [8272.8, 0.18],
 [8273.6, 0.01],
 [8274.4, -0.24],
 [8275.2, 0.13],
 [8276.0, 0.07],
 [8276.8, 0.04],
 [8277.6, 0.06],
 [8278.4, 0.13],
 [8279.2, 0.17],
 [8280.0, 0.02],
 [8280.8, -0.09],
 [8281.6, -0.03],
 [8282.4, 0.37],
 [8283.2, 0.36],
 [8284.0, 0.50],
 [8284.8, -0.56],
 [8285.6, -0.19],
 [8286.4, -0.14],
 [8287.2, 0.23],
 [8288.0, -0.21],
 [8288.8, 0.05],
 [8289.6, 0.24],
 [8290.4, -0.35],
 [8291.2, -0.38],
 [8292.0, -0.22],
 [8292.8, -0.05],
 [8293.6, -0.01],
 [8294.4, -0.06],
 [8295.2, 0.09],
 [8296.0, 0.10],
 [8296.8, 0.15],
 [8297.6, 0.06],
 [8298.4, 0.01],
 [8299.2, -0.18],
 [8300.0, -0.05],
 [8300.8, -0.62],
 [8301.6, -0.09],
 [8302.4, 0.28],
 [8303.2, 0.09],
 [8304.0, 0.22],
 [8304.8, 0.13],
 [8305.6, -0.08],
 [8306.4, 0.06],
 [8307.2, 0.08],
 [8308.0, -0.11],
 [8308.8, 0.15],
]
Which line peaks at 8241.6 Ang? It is [O II] 3727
